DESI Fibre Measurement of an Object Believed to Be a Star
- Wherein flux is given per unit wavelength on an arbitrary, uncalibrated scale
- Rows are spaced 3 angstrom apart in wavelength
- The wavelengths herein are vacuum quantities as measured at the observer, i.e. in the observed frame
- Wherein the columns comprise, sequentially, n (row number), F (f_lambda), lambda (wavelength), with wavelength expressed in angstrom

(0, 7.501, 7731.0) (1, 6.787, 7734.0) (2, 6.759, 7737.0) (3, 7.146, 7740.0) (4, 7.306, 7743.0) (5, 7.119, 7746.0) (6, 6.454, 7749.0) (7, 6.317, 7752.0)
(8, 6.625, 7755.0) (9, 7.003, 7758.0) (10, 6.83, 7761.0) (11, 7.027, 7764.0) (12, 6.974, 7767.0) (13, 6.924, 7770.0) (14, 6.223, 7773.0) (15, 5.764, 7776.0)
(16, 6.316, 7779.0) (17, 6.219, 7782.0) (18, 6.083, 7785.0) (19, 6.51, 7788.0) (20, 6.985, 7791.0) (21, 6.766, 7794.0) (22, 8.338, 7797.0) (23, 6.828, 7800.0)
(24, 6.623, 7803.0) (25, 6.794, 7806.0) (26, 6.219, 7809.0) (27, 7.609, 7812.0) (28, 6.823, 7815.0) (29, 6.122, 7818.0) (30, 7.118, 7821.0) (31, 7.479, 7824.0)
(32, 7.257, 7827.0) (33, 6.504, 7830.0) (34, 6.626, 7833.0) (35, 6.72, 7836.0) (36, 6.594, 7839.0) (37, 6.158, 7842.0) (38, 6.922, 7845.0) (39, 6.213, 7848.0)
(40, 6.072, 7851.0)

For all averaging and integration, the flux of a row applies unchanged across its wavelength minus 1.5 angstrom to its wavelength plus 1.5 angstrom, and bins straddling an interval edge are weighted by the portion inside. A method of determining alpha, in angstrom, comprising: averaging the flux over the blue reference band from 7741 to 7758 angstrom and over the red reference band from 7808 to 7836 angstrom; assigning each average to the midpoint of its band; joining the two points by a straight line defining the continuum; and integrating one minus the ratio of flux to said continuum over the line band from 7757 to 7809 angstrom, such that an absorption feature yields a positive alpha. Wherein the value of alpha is 1.0 angstrom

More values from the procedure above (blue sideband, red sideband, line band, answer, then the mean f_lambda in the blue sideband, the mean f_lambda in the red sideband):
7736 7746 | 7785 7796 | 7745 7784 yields 1.90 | 7.09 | 6.73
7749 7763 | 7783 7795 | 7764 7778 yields 0.22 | 6.68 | 6.56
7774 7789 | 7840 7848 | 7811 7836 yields -2.10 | 6.17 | 6.48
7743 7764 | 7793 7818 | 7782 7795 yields 0.68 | 6.79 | 6.95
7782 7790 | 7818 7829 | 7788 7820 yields -1.02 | 6.33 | 7.09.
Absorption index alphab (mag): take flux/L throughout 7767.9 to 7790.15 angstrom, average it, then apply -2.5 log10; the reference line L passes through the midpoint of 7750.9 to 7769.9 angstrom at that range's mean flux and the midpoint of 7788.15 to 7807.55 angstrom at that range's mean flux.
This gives 0.096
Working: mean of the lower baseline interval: 6.82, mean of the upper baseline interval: 7.02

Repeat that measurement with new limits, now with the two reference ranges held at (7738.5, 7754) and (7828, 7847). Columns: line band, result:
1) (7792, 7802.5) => -0.08 mag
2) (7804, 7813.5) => -0.03 mag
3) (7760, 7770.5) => -0.02 mag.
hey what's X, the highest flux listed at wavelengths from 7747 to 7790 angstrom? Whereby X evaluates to 7.027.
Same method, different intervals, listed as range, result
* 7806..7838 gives 7.609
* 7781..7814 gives 8.338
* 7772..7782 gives 6.316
